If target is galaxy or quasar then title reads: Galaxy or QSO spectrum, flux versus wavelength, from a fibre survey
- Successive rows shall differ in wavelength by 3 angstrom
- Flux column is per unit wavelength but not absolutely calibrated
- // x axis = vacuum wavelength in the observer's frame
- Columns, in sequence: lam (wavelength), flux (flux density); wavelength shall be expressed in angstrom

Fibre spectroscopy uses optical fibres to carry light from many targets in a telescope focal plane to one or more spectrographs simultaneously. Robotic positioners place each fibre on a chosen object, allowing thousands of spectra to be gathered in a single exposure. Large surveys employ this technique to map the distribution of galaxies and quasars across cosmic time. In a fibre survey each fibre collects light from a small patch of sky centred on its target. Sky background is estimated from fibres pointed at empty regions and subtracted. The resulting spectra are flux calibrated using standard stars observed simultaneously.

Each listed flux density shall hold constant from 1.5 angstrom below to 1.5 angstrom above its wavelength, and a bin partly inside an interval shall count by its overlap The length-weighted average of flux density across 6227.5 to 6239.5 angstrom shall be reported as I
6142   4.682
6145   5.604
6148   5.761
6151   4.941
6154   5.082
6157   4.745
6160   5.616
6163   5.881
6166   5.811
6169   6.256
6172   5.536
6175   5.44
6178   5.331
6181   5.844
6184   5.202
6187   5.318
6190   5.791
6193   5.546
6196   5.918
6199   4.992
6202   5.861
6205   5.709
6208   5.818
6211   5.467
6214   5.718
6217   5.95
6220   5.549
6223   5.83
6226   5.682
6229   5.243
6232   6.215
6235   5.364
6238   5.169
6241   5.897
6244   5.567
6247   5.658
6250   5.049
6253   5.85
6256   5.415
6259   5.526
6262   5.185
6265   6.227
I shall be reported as 5.5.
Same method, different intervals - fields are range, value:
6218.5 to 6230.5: 5.58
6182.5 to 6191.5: 5.44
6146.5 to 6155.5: 5.26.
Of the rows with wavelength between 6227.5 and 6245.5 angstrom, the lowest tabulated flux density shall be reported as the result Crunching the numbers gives 5.169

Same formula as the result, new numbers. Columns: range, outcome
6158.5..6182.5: 5.331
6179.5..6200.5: 4.992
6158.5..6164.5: 5.616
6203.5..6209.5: 5.709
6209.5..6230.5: 5.243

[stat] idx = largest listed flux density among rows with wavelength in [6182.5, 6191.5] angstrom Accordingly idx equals 5.791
